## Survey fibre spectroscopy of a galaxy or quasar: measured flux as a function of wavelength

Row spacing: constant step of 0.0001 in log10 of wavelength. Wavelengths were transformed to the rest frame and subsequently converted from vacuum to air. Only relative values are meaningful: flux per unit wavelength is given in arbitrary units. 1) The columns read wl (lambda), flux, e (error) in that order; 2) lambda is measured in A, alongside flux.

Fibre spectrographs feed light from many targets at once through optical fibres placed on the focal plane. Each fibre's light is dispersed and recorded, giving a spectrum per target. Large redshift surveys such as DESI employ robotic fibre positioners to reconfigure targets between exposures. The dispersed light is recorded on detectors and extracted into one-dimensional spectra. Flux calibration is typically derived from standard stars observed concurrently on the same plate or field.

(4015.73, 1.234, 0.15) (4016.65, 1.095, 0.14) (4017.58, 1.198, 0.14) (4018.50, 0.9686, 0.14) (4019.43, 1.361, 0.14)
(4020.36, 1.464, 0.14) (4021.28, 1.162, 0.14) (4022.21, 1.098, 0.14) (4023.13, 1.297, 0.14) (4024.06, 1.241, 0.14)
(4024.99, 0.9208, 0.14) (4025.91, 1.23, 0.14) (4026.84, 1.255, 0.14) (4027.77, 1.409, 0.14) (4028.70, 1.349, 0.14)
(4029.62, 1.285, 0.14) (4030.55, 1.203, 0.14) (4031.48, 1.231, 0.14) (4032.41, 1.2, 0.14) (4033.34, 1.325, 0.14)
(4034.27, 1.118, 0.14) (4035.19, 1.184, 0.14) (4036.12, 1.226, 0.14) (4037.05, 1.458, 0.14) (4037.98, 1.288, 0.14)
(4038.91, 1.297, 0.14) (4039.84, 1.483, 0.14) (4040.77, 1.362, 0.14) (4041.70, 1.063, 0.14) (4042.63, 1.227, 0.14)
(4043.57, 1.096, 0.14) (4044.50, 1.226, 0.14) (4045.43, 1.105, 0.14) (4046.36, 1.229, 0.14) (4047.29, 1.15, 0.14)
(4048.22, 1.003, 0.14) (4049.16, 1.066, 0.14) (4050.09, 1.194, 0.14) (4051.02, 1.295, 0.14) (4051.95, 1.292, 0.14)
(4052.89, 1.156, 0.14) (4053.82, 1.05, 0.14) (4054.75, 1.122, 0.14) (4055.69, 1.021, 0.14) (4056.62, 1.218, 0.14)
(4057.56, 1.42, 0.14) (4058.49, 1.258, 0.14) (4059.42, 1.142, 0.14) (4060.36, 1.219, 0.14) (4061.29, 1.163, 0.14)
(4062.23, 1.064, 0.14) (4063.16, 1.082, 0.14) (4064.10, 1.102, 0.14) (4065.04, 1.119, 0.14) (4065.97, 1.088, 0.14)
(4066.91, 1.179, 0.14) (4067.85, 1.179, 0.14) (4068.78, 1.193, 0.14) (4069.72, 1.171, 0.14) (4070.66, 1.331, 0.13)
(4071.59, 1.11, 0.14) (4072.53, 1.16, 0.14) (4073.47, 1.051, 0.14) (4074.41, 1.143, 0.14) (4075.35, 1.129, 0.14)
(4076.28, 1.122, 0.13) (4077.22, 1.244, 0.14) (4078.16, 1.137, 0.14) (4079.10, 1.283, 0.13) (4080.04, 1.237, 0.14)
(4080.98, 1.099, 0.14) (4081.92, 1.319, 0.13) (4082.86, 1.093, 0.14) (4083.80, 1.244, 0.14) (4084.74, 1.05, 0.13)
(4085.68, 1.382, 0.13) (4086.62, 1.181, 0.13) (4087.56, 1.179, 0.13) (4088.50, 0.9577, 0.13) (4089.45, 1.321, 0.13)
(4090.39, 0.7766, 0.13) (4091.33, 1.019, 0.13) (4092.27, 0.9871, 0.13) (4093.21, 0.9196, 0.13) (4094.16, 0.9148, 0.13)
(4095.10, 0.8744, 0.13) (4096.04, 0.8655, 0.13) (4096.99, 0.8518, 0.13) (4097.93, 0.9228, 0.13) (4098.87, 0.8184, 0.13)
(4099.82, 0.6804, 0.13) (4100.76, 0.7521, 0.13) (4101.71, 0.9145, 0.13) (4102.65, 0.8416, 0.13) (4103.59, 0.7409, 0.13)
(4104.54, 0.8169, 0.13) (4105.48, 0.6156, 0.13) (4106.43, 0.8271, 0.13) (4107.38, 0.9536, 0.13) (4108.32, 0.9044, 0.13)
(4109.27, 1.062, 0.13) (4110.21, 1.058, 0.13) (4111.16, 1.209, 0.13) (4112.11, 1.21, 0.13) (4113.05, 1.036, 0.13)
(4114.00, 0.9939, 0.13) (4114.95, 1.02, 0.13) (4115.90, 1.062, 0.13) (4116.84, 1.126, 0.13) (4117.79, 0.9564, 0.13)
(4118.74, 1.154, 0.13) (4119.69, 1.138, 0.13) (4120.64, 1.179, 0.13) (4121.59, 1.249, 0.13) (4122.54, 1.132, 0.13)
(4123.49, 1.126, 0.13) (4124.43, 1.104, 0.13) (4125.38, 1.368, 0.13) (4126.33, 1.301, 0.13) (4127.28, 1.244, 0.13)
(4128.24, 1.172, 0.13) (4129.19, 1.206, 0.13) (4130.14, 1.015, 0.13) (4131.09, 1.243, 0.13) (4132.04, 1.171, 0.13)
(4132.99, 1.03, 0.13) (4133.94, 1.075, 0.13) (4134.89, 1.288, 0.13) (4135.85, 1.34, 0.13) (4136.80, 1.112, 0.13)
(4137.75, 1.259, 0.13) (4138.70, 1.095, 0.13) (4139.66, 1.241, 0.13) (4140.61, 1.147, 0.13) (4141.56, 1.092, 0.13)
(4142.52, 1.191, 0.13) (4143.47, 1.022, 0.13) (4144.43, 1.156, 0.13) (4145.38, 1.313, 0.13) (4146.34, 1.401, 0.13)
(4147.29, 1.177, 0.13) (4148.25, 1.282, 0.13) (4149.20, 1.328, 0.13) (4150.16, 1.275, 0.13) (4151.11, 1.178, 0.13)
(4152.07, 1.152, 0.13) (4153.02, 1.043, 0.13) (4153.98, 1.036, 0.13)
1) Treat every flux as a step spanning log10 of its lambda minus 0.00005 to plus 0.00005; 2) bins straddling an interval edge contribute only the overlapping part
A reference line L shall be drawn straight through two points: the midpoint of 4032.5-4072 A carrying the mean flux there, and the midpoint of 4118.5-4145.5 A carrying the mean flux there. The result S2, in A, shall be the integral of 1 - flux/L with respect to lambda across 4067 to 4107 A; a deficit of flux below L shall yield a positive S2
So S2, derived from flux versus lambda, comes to 5.1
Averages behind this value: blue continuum 1.19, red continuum 1.18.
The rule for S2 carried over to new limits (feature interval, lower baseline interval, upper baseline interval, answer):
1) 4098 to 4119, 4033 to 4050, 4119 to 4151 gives 4.6 A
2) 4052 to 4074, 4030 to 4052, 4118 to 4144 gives 0.9 A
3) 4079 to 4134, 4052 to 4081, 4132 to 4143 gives 5.6 A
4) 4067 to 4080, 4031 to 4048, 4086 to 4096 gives -1.1 A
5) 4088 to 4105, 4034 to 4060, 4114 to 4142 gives 4.2 A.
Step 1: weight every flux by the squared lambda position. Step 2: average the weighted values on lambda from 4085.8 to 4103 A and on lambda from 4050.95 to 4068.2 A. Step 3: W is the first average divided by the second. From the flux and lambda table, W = 0.8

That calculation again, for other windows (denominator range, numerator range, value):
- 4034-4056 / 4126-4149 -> 1.04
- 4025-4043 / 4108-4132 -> 0.93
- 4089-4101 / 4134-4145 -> 1.33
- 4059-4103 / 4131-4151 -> 1.15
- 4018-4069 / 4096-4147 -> 0.93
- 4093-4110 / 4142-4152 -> 1.48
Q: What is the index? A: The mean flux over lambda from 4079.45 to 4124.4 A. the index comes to 1.02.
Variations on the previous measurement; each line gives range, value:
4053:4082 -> 1.16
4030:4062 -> 1.21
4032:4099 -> 1.15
